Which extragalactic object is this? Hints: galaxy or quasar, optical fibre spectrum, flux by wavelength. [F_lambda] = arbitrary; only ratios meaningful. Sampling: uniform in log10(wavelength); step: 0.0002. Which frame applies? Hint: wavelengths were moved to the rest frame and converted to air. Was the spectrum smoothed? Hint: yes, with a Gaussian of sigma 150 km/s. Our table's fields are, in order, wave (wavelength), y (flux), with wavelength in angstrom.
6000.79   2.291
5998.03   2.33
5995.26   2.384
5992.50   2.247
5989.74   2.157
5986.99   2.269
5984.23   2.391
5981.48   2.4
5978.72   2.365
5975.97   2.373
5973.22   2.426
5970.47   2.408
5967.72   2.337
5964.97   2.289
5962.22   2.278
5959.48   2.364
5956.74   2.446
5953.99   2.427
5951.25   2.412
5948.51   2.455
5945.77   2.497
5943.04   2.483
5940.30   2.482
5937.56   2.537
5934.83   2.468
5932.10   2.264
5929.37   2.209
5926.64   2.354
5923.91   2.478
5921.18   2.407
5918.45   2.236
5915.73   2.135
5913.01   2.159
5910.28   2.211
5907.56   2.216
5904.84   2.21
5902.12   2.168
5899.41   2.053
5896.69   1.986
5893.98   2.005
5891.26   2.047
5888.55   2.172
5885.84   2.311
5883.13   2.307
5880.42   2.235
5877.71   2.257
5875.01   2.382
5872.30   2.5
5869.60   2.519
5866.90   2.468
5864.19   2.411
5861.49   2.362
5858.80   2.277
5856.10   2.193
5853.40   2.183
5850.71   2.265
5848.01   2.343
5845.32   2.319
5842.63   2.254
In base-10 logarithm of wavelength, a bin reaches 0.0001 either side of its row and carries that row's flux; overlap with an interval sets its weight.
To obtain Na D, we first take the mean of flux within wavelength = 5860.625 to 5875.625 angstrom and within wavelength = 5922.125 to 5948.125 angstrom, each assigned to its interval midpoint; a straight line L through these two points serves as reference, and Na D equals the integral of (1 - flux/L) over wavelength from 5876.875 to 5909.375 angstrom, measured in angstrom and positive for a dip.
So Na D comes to 3.6 angstrom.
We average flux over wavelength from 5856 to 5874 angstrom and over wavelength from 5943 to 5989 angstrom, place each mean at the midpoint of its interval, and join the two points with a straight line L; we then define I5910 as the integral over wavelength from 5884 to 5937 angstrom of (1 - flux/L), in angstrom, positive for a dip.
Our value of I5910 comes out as 3.8 angstrom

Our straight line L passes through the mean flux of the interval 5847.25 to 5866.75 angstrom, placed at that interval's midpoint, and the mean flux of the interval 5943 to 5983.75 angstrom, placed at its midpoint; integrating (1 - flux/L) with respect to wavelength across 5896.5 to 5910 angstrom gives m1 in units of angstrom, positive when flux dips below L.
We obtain 1.1 angstrom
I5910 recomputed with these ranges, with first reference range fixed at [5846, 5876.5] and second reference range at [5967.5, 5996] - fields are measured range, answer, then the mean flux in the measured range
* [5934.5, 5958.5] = -1.2 angstrom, 2.47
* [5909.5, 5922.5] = 0.7 angstrom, 2.23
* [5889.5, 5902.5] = 1.7 angstrom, 2.05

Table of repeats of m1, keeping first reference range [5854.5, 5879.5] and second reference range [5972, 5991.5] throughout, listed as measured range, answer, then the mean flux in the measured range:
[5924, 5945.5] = -0.5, 2.41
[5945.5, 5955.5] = -0.4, 2.44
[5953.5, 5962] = -0.2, 2.39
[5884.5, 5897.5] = 1.4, 2.11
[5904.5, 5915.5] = 0.8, 2.19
